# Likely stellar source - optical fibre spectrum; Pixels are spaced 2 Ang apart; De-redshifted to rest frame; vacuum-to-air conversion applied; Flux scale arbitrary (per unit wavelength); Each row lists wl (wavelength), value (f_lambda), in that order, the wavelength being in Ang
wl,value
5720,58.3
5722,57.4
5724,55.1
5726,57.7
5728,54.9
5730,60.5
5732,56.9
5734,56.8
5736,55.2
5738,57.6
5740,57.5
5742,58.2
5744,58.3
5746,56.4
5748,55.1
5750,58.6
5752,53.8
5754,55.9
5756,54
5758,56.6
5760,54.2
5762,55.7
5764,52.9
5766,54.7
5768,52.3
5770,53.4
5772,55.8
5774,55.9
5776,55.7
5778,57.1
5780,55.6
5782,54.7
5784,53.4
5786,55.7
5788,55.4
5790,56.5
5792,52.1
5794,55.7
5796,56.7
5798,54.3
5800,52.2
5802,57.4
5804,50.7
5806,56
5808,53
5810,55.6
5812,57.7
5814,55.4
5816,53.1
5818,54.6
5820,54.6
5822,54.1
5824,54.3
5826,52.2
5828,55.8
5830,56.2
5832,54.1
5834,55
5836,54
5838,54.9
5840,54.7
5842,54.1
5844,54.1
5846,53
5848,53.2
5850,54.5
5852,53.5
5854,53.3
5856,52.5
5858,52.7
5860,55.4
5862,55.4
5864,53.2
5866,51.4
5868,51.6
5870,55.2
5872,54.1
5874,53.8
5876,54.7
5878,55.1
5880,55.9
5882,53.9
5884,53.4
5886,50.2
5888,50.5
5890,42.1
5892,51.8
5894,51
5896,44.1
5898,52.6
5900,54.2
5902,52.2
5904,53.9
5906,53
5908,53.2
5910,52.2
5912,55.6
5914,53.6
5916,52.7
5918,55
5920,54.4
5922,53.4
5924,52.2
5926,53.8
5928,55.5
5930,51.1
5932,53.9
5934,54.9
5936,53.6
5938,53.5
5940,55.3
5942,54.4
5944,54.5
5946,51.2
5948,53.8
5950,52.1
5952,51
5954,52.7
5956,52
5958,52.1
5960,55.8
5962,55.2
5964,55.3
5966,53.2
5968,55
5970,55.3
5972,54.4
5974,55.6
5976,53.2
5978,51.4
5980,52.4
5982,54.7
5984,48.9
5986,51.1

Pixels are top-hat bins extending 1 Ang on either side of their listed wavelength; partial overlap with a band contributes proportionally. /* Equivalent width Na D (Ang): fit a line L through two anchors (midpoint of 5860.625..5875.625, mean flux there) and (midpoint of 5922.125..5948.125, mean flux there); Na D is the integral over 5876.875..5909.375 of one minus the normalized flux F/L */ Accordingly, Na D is 1.2 Ang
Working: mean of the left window 53.6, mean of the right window 53.7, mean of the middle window 51.7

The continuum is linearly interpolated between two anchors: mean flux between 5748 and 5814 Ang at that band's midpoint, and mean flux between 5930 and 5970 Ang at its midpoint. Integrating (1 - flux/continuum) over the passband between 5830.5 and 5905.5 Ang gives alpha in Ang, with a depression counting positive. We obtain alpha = 1.82 Ang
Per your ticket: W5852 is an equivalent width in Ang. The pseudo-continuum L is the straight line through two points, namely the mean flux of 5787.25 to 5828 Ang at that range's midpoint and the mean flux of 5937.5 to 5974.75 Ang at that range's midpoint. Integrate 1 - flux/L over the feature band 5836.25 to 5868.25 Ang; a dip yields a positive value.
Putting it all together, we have 0.4 Ang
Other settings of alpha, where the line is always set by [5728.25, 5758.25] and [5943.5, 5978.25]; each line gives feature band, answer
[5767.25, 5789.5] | 0.5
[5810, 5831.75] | 0.3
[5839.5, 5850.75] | 0.3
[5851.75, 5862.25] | 0.3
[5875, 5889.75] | 0.5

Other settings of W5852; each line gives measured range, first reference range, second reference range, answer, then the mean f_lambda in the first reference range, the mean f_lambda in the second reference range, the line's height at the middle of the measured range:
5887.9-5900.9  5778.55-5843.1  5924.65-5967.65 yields 1.1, 54.7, 53.6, 54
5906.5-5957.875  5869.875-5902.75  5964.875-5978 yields -0.2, 52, 54.2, 53.2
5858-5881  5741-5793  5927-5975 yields 0.2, 55.3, 53.8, 54.5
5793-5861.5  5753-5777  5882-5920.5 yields -1.2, 54.8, 51.9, 53.5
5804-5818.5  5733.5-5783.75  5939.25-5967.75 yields 0.1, 55.6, 53.5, 55.1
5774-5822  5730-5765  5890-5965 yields 0.3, 56.2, 53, 55.3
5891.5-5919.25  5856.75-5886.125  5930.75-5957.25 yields 0.5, 53.8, 53.3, 53.6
